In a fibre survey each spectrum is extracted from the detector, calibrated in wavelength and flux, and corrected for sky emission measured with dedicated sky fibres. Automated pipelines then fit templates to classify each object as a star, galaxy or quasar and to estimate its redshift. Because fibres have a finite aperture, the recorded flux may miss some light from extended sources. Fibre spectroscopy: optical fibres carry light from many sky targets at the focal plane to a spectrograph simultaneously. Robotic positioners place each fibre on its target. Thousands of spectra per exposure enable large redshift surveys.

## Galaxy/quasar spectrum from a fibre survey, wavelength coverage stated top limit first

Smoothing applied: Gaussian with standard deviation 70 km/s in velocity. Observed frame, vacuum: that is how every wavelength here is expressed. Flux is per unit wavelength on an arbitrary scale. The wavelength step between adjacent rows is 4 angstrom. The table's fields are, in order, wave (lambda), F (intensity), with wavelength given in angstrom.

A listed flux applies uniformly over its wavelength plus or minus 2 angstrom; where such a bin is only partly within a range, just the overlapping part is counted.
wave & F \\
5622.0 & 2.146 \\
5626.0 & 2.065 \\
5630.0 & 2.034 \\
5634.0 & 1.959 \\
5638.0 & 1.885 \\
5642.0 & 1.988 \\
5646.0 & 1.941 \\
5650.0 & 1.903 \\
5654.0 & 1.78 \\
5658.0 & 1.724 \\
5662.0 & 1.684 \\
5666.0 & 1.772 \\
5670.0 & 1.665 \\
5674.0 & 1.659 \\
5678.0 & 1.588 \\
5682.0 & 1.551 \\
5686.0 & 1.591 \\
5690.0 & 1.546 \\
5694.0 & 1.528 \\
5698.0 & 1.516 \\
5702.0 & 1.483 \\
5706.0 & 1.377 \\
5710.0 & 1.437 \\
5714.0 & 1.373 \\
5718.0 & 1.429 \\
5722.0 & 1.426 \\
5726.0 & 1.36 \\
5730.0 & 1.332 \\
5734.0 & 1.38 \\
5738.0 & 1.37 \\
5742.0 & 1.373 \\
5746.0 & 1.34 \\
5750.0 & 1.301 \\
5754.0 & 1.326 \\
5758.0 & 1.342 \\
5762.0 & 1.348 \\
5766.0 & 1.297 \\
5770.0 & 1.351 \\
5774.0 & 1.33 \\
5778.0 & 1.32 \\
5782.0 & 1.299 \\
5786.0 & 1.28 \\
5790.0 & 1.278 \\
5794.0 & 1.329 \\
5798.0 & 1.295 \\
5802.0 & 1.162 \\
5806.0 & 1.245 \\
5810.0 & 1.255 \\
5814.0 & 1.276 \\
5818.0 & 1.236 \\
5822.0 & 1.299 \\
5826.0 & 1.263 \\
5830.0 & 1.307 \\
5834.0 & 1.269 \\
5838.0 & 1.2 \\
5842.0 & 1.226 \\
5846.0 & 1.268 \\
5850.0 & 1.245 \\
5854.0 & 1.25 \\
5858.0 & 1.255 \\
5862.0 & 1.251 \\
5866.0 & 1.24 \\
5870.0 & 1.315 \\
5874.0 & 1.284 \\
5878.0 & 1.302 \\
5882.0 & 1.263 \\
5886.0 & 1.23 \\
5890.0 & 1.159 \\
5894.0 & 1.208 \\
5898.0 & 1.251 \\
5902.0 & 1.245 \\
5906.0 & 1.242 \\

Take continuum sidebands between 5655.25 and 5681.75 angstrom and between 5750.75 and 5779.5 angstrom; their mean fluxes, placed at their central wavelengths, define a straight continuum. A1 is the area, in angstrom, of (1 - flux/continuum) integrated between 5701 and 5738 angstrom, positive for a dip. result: 2.4 angstrom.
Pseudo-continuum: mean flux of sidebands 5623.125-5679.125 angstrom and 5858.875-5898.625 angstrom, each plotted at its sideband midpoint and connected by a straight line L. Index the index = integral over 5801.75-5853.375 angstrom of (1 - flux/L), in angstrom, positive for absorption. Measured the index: 4.8 angstrom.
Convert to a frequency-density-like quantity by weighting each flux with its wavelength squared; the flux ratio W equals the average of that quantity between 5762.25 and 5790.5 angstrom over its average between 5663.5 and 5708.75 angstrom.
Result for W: 0.9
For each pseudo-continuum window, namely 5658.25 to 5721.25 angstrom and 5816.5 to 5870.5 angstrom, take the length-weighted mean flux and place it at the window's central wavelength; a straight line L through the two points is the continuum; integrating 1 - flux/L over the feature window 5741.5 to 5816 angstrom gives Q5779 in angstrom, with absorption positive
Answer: 4.3 angstrom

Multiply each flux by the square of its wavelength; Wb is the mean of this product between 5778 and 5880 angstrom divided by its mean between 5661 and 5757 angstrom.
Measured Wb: 0.90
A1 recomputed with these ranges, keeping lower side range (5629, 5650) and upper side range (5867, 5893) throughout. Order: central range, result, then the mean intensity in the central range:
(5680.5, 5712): 5.0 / 1.5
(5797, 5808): 1.9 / 1.23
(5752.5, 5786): 5.4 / 1.32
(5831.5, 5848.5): 1.6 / 1.24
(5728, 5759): 5.7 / 1.35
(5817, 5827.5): 1.1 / 1.27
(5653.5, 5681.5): 2.8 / 1.68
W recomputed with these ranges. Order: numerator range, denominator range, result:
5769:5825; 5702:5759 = 0.95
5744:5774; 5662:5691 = 0.84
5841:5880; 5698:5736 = 0.95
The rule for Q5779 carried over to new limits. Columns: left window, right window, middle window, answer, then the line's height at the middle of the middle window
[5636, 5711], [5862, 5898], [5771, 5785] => 1.3 angstrom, 1.46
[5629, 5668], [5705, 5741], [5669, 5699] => 1.0 angstrom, 1.64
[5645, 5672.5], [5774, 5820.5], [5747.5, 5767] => 1.3 angstrom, 1.42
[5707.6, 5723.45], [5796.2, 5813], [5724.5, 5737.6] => 0.2 angstrom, 1.38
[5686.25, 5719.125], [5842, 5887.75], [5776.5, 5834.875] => 2.8 angstrom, 1.34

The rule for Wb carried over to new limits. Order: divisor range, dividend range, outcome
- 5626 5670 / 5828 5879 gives 0.73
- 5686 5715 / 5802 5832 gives 0.89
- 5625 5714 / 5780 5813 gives 0.78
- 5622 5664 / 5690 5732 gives 0.77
